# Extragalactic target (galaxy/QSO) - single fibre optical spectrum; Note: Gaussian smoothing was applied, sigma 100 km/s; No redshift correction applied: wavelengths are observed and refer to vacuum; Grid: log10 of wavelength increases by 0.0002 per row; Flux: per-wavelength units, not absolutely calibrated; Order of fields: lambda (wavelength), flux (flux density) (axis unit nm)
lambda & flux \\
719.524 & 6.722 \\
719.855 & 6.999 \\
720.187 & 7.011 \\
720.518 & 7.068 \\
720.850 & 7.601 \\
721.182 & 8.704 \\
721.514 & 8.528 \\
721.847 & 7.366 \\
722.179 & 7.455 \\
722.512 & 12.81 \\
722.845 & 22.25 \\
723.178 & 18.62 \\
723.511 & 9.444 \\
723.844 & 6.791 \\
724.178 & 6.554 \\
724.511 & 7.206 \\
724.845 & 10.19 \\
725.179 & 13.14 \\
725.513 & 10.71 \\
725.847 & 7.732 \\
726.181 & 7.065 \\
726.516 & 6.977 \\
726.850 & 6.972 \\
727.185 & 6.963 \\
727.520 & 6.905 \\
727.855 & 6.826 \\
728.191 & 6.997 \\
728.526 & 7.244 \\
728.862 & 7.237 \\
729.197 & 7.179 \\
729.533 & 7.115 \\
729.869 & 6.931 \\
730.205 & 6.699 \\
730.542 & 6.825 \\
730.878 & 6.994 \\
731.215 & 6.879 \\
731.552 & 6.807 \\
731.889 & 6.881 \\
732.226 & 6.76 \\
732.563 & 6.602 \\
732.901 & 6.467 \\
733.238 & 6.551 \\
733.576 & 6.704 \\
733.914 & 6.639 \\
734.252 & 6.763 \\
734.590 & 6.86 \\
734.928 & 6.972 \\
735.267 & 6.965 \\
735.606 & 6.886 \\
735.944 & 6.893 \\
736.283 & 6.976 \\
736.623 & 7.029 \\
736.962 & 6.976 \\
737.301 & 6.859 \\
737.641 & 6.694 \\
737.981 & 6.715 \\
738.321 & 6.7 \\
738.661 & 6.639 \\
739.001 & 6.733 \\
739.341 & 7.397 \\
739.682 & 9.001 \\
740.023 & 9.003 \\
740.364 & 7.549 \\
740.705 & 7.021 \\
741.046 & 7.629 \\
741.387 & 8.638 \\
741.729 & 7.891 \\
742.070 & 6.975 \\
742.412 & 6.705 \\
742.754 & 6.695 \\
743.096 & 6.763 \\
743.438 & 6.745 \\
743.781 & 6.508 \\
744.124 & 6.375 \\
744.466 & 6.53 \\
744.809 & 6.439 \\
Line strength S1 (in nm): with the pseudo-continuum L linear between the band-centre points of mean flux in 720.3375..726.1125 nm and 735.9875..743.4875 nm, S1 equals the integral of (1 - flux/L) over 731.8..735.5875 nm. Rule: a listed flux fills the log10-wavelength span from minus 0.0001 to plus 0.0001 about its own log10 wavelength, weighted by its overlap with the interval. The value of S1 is 0.70 nm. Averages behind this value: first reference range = 10.1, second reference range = 7.24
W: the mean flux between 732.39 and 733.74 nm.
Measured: 6.58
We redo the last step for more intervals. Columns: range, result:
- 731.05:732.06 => 6.85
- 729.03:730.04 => 7.07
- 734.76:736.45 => 6.94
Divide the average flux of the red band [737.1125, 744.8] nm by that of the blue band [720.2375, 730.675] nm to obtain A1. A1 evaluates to 0.82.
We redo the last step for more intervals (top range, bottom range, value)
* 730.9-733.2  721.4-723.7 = 0.54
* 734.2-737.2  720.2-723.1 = 0.67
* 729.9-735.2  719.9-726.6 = 0.70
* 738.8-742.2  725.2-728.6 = 1.01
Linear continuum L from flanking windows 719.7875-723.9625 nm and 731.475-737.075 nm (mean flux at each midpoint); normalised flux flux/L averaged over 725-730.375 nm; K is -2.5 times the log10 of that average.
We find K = 0.13 mag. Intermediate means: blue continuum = 10.2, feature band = 7.67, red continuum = 6.81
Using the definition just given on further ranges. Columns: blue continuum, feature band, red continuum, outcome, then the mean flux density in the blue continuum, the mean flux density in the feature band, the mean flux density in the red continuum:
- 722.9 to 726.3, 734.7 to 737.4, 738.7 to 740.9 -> 0.20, 10.2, 6.95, 7.71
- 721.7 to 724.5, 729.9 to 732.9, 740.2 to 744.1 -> 0.36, 11.2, 6.79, 7.16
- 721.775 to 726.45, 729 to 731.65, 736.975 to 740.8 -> 0.30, 10.5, 6.94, 7.29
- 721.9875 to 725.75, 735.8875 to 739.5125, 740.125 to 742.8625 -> 0.20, 11.3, 6.87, 7.44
